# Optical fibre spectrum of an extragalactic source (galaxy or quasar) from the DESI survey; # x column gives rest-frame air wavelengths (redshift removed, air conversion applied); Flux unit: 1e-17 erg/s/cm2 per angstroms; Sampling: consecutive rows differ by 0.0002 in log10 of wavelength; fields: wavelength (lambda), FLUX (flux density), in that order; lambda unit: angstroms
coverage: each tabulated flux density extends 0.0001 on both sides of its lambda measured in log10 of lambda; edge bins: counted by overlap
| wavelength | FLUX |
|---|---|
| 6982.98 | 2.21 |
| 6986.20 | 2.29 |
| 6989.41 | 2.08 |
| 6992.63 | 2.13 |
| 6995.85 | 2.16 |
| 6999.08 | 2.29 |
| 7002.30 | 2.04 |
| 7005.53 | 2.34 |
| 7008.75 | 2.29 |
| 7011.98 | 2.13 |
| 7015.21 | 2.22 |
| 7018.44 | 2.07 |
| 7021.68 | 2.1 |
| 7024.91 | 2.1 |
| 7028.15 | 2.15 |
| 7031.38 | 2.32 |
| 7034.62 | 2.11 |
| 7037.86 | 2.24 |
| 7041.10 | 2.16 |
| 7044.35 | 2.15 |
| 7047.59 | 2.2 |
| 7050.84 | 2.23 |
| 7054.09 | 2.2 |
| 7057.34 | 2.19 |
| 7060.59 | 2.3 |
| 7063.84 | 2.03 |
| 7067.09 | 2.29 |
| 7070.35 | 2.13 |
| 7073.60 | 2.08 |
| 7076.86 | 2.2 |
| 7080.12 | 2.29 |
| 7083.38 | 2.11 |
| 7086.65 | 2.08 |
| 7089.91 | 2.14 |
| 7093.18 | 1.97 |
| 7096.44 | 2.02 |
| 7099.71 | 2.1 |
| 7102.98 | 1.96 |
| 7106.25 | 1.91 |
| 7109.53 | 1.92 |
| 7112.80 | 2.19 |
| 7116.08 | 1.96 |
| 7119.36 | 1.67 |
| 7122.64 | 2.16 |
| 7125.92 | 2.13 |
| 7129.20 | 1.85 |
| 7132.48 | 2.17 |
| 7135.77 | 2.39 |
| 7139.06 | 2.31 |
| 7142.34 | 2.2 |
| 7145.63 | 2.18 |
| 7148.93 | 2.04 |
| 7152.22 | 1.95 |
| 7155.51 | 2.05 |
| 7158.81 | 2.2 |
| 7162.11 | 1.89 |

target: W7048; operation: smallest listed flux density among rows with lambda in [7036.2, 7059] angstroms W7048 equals 2.15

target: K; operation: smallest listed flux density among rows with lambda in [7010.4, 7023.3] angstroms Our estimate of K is 2.07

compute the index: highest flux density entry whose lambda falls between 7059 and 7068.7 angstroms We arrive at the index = 2.3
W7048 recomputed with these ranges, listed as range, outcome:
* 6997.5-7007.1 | 2.04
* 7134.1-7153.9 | 1.95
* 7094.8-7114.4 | 1.91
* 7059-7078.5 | 2.03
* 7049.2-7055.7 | 2.2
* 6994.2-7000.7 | 2.16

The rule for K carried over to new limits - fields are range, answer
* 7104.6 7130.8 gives 1.67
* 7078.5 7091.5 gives 2.08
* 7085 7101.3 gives 1.97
